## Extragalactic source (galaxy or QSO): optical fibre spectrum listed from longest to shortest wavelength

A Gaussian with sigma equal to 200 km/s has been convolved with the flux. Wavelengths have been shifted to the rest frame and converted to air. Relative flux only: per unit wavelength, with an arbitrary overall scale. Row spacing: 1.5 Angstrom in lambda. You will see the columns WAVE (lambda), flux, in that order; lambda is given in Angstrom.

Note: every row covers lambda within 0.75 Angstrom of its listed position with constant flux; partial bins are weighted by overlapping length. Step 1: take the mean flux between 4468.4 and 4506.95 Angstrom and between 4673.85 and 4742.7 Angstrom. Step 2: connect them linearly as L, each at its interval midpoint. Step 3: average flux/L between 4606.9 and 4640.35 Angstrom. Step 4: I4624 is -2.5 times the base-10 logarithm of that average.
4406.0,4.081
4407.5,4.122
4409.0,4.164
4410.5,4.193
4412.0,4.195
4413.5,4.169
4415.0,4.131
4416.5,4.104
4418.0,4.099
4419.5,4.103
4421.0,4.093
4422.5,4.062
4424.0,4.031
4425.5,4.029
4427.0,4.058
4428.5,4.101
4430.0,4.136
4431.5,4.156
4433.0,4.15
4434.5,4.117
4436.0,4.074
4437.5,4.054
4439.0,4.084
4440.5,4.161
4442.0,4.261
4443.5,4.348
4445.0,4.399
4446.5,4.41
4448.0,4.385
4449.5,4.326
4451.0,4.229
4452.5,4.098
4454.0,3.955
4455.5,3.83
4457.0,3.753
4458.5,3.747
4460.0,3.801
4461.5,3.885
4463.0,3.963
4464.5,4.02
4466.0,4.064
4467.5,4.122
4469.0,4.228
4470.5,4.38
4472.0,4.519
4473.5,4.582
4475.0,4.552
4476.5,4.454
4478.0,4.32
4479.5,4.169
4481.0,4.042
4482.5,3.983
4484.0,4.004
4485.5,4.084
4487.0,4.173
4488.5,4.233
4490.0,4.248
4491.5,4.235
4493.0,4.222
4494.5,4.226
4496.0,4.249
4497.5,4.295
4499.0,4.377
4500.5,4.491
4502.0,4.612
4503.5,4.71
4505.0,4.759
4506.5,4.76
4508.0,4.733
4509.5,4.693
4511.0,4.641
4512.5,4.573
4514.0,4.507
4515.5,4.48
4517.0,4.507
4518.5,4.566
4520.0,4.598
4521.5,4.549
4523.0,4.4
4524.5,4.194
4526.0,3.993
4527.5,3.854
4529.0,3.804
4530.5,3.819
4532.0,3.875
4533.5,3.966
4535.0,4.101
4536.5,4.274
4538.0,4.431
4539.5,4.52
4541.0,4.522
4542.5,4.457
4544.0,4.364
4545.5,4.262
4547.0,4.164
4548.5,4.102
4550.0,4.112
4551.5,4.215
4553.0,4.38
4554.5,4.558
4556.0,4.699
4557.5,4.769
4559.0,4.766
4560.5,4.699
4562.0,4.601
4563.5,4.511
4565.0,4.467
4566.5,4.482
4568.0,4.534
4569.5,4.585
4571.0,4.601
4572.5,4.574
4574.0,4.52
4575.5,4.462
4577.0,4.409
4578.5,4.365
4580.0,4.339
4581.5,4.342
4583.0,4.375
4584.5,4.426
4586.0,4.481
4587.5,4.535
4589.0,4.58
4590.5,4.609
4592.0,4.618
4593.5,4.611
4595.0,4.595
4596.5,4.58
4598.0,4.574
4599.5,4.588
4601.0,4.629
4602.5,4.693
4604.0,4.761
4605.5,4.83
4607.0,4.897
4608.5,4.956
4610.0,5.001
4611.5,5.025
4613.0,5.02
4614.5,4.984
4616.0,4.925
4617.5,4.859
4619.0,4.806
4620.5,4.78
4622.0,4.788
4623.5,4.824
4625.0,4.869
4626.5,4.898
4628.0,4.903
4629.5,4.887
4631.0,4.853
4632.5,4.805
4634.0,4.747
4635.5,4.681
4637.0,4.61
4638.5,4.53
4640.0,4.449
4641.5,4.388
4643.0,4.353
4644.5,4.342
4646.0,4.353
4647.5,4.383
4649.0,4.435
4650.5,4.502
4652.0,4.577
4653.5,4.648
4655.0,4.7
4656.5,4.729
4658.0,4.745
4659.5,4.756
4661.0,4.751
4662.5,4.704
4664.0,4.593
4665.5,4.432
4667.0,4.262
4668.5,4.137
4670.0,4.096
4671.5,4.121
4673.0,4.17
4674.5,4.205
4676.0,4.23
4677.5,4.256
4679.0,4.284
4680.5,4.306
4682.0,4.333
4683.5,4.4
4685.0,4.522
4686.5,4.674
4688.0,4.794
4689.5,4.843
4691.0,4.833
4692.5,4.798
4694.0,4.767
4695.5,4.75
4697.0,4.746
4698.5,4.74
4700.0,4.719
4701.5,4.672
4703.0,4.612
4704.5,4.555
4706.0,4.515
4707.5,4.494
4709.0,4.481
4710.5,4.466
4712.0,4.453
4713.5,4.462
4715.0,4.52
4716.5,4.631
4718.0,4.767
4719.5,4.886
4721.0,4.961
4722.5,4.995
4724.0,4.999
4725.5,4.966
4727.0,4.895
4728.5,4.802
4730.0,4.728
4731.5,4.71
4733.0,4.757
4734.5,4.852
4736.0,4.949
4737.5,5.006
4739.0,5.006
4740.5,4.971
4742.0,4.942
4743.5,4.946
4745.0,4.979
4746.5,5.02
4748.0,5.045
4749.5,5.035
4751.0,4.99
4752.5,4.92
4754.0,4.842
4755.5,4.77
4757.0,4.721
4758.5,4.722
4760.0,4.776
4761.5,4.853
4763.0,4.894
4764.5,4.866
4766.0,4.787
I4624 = -0.07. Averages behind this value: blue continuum 4.34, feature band 4.83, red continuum 4.68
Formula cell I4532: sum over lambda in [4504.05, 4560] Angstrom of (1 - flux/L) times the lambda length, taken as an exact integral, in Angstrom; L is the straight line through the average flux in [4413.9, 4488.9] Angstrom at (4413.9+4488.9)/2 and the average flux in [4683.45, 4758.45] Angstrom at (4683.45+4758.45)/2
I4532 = -0.6 Angstrom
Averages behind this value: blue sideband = 4.14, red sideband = 4.78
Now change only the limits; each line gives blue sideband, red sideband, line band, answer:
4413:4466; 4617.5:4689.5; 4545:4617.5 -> -3.1 Angstrom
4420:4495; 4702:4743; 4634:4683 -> 1.7 Angstrom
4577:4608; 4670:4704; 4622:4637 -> -0.9 Angstrom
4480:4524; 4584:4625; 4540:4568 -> 0.8 Angstrom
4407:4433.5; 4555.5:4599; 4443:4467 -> 0.8 Angstrom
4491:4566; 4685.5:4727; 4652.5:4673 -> 0.6 Angstrom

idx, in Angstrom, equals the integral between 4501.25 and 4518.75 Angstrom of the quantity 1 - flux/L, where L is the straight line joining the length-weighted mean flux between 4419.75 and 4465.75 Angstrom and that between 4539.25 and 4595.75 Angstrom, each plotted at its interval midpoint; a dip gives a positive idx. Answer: -1.3 Angstrom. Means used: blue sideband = 4.09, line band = 4.63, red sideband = 4.48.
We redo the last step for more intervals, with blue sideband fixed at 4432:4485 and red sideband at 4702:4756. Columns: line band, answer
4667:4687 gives 1.70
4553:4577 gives -0.90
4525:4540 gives 0.95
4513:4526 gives -0.45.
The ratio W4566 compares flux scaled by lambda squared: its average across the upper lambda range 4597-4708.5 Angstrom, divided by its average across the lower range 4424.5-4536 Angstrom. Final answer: 1.18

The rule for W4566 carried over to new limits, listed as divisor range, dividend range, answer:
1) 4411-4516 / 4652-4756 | 1.23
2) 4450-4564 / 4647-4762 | 1.18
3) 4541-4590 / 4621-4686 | 1.05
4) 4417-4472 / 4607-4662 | 1.25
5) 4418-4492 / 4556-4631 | 1.20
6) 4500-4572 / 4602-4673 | 1.10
